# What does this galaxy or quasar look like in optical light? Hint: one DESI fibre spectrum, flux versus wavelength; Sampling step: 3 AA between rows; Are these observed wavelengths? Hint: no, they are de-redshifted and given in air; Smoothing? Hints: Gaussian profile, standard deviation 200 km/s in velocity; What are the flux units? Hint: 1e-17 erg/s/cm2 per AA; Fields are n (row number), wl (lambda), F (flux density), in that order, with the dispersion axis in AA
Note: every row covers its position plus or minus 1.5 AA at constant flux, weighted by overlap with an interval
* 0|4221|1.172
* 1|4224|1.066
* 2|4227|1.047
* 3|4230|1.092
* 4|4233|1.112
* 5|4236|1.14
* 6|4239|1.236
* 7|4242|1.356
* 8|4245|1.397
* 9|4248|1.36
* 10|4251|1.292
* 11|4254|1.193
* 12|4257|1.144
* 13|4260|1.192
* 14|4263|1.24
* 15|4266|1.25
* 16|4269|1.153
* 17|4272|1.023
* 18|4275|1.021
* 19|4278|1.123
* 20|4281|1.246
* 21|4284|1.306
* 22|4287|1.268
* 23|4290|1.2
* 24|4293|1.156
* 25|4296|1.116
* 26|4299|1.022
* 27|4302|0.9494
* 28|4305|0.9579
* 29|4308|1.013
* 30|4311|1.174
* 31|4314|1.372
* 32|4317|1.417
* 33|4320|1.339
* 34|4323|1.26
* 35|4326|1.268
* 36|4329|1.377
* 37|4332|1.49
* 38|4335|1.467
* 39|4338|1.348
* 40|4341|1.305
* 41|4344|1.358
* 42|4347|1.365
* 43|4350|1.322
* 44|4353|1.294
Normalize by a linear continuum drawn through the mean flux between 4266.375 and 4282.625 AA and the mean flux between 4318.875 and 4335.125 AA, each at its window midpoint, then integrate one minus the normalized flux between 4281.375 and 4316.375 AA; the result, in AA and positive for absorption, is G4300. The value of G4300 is 2.3 AA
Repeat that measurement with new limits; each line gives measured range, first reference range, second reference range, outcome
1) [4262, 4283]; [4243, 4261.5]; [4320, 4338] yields 2.27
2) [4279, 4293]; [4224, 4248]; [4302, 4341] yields 0.06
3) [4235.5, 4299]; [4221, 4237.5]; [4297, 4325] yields -4.31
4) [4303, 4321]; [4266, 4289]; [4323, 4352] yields 1.12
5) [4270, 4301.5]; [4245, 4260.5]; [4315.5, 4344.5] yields 3.85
